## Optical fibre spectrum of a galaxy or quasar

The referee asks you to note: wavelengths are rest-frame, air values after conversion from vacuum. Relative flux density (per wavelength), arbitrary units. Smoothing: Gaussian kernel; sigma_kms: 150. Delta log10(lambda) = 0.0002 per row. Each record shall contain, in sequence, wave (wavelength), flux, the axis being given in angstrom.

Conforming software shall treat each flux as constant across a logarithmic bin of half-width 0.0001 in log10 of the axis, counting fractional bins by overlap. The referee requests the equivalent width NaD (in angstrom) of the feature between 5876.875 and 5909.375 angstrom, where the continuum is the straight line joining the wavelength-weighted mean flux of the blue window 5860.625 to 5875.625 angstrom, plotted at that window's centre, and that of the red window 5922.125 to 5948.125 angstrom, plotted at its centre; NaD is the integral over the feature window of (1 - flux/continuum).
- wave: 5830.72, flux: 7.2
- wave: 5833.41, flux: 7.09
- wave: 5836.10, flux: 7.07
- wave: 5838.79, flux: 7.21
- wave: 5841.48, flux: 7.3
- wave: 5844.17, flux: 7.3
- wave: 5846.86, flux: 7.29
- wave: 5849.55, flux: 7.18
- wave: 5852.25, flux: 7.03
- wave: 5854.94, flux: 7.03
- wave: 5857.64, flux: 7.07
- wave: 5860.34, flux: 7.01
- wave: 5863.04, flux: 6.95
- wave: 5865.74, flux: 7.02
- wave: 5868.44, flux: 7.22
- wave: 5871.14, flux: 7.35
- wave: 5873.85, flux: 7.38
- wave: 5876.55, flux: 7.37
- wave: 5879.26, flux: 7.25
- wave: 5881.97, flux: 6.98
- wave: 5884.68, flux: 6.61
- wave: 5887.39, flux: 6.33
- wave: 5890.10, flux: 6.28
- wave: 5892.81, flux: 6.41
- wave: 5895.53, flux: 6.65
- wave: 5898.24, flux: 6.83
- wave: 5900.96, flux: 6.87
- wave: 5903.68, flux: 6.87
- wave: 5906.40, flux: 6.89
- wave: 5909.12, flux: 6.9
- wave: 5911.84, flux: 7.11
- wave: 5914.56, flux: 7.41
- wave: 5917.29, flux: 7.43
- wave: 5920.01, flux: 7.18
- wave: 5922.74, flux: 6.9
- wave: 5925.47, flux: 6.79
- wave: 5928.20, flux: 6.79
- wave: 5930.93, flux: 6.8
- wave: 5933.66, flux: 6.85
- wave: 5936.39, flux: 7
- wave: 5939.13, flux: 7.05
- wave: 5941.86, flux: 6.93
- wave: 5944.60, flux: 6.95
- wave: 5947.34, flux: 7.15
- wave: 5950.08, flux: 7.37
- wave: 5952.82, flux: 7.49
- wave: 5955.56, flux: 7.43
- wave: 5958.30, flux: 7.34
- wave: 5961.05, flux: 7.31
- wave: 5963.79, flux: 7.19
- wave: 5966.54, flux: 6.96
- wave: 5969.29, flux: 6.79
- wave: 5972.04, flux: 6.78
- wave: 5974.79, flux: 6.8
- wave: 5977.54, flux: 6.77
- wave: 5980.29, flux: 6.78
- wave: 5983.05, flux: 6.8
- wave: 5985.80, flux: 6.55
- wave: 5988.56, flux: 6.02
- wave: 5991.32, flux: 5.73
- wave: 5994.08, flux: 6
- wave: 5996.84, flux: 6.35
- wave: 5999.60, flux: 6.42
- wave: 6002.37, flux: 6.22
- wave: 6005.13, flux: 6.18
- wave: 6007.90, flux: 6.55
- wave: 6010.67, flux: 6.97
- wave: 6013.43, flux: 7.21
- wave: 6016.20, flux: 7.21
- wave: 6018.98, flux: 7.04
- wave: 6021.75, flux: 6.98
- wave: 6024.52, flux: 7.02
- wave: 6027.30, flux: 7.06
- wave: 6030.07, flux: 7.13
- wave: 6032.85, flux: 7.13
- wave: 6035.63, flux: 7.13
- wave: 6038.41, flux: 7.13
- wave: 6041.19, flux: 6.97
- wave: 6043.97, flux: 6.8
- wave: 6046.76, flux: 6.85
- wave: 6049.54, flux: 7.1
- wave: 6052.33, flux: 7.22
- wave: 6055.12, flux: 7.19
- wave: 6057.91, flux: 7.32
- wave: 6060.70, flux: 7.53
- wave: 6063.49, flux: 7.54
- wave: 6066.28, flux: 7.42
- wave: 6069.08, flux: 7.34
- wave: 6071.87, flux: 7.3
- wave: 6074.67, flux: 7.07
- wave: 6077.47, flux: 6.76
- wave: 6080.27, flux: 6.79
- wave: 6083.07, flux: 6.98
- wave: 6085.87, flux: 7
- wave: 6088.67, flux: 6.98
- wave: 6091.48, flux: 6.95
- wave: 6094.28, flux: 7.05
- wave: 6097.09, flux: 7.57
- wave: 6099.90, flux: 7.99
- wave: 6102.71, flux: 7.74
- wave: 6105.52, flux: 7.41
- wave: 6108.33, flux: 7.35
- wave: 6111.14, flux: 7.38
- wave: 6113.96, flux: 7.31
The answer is 1.5 angstrom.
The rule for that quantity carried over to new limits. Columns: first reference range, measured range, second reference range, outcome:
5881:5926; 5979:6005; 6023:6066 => 2.7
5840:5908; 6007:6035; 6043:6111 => 0.5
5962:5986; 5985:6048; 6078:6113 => 2.4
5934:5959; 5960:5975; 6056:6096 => 0.4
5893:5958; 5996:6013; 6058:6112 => 1.6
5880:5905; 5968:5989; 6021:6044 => 0.7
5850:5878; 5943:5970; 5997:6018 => -1.5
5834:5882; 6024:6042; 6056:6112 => 0.4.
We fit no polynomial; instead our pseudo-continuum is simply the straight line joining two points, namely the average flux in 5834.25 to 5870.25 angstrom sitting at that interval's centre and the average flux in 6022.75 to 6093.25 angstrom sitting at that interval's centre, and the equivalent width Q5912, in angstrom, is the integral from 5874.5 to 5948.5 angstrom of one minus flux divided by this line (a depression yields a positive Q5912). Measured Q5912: 2.2 angstrom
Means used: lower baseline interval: 7.13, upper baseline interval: 7.11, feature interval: 6.91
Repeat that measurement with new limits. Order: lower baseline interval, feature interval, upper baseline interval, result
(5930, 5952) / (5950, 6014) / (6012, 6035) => 3.01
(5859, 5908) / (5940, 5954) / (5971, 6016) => -1.01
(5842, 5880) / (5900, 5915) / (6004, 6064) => 0.33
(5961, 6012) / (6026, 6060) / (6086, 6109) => -0.60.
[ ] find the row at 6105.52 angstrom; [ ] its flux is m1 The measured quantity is 7.41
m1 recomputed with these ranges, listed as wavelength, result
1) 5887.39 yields 6.33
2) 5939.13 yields 7.05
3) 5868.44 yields 7.22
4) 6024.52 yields 7.02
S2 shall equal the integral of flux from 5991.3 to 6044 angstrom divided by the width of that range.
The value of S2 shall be 6.79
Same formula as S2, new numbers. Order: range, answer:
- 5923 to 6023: 6.82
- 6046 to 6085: 7.18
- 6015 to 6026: 7.06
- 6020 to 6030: 7.04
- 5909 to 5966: 7.12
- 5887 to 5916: 6.79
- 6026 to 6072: 7.18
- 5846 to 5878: 7.16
